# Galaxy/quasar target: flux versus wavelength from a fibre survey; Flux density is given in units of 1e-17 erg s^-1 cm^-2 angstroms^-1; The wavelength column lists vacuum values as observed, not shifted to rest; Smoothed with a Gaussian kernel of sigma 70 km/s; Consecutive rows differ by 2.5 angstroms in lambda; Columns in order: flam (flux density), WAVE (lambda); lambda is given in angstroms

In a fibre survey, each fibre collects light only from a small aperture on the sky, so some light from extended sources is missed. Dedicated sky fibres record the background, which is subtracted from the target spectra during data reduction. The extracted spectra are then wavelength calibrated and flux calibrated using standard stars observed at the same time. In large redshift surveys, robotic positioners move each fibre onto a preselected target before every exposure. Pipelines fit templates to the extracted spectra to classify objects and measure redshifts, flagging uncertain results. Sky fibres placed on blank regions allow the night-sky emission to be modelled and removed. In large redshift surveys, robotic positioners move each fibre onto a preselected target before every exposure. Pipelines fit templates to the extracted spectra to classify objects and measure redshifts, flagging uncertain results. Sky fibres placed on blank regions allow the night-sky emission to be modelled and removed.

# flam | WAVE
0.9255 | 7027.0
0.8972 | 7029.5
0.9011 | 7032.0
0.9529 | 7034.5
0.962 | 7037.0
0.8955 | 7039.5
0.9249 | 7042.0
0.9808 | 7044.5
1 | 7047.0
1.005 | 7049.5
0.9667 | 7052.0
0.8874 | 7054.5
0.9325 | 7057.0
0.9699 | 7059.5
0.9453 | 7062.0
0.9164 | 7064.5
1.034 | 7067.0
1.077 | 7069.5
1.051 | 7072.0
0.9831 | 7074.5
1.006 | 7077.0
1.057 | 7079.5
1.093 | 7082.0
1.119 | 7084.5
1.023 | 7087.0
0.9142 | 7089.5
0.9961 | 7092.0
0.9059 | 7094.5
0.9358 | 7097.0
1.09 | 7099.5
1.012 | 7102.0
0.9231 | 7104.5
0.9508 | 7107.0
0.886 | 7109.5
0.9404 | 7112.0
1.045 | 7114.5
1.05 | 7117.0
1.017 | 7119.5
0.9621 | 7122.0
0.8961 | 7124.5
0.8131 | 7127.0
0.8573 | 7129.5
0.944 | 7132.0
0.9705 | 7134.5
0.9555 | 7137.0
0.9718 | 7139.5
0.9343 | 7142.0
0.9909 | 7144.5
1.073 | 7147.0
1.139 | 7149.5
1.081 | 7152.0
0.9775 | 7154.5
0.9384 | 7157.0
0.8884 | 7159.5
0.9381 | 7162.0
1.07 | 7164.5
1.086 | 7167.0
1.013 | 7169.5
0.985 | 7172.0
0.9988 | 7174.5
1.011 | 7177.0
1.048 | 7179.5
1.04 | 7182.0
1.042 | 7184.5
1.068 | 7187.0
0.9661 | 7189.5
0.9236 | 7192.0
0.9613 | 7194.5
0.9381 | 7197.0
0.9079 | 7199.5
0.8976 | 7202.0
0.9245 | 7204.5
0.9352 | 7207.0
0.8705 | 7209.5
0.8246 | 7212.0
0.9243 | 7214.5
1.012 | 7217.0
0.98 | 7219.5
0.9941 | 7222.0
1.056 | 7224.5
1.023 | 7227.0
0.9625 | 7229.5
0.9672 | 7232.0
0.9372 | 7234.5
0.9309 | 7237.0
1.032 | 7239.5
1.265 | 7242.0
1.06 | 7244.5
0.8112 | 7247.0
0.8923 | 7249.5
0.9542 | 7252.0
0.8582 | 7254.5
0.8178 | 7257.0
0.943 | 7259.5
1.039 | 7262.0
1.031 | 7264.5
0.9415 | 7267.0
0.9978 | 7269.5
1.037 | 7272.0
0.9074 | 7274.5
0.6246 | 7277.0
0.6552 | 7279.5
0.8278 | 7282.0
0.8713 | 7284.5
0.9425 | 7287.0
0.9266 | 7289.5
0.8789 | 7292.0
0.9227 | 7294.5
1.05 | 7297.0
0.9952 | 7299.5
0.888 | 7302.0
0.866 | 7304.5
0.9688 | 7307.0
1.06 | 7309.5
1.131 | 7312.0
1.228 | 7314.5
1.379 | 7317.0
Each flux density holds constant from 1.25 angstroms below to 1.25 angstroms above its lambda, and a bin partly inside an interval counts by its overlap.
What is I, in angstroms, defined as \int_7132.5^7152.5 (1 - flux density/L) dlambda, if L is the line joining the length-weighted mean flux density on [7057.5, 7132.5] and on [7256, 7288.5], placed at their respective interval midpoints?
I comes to -1.08 angstroms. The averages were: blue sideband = 0.98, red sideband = 0.896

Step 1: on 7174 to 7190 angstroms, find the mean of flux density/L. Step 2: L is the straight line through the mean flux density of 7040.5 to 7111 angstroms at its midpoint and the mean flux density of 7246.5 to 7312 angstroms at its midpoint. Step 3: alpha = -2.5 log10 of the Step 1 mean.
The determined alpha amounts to -0.09 mag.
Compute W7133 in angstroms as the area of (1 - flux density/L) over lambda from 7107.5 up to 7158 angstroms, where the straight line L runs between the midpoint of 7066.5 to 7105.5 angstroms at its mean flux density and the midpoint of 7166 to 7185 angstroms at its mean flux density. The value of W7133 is 2.4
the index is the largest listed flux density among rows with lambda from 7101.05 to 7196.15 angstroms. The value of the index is 1.139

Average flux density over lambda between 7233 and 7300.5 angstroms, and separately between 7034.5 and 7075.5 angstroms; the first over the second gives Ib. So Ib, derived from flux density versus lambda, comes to 1.0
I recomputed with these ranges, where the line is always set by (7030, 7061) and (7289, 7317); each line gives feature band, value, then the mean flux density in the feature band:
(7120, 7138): 0.9 angstroms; 0.918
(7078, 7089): -1.2 angstroms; 1.06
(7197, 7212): 1.3 angstroms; 0.903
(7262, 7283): 2.4 angstroms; 0.888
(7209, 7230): 0.6 angstroms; 0.964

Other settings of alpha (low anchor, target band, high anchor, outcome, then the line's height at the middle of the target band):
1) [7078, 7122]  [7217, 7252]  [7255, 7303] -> -0.07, 0.931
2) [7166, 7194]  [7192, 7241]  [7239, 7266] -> 0.04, 0.993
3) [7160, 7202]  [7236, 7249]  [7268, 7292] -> -0.11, 0.915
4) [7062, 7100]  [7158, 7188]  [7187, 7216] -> -0.08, 0.944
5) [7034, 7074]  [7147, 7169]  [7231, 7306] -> -0.08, 0.95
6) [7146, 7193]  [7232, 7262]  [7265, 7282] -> -0.06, 0.904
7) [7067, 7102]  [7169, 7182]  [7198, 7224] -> -0.06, 0.956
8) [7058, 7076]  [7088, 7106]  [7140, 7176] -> 0.03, 1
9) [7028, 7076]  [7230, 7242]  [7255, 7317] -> -0.05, 0.951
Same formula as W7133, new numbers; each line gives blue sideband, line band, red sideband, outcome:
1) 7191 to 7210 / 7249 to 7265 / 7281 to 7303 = -0.1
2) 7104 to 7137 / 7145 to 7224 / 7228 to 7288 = -3.9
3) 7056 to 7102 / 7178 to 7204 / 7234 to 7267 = 0.0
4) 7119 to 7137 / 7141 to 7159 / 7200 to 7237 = -1.7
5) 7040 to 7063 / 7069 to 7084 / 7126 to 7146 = -1.6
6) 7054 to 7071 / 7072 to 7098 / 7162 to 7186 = -0.6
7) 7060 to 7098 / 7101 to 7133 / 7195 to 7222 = 1.2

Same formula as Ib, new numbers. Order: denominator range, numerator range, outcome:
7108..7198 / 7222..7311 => 0.96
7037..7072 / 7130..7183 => 1.03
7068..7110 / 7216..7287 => 0.94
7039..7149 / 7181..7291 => 0.97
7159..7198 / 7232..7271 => 0.97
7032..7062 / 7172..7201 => 1.04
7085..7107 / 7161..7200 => 1.02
